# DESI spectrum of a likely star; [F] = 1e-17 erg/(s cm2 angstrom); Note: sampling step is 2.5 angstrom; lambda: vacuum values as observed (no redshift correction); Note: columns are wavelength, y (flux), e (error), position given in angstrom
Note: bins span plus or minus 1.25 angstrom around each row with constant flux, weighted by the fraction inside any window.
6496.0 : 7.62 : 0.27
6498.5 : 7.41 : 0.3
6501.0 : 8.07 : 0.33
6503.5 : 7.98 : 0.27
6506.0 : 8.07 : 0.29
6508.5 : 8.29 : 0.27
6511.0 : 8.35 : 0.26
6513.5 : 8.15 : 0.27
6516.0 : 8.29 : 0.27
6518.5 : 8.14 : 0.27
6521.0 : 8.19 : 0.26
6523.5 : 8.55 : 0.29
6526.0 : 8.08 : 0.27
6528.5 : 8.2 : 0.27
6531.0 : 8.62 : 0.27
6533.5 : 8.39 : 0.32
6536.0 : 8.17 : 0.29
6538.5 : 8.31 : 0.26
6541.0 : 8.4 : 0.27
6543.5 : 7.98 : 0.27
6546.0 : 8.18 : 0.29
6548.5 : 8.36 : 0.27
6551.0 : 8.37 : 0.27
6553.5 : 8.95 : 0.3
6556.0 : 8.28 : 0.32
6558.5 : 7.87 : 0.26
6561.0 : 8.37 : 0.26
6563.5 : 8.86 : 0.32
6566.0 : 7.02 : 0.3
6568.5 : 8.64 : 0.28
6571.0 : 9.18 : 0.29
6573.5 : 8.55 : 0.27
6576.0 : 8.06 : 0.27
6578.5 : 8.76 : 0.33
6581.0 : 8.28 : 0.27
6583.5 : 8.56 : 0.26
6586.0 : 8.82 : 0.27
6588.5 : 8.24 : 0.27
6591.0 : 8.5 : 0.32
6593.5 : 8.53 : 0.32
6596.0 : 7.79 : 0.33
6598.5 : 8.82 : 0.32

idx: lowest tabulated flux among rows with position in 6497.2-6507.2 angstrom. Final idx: 7.41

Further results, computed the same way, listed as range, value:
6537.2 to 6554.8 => 7.98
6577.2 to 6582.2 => 8.28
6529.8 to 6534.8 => 8.39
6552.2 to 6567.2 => 7.02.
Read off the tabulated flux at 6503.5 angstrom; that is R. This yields 7.98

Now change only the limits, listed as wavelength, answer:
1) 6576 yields 8.06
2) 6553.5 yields 8.95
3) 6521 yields 8.19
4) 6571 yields 9.18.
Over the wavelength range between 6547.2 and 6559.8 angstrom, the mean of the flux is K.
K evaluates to 8.37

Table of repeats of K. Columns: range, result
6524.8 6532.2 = 8.3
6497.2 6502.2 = 7.74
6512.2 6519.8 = 8.19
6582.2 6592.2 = 8.53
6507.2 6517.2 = 8.27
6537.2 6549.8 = 8.25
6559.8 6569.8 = 8.23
